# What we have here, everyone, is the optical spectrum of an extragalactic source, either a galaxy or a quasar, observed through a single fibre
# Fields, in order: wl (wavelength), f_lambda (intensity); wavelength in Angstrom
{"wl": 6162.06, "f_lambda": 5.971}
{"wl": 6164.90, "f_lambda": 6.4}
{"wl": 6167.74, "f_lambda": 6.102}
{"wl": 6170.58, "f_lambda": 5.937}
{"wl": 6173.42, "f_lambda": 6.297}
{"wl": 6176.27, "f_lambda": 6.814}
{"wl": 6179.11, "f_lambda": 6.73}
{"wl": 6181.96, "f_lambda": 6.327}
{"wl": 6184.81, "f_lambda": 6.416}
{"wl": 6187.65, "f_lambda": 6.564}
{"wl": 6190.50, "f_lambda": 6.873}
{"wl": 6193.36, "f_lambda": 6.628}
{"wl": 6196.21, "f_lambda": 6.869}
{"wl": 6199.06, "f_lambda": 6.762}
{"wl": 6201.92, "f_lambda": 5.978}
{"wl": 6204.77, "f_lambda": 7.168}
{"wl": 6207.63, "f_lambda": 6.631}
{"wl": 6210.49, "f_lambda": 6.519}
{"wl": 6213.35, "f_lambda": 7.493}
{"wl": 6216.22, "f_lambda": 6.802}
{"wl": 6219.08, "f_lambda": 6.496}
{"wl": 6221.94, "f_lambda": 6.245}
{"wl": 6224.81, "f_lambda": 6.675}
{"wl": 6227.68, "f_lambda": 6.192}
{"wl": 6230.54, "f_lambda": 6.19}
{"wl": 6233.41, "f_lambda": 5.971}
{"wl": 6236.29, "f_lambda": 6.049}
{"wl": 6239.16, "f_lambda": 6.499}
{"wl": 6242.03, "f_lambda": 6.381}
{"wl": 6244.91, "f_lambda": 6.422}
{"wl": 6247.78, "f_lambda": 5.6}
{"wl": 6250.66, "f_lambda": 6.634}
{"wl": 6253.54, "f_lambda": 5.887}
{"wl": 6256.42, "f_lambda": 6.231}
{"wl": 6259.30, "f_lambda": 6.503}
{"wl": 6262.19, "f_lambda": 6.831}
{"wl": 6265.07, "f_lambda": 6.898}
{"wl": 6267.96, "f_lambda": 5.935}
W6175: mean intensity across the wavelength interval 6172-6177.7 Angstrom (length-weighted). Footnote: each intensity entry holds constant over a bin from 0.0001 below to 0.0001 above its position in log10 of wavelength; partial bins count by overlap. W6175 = 6.56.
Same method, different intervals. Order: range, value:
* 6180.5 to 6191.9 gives 6.55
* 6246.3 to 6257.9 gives 6.09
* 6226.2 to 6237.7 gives 6.1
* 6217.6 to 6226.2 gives 6.48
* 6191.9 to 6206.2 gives 6.68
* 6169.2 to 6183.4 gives 6.42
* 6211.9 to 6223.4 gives 6.76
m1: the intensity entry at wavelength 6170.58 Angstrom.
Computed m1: 5.937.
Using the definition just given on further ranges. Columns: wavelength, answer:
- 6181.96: 6.327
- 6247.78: 5.6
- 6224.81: 6.675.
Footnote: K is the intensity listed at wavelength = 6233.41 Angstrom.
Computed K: 5.971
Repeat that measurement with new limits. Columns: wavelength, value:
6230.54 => 6.19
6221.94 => 6.245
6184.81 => 6.416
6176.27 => 6.814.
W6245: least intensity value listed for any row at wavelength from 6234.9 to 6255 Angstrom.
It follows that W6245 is 5.6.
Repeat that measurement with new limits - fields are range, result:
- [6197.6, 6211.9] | 5.978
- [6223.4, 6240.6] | 5.971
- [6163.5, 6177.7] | 5.937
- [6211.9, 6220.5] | 6.496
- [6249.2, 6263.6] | 5.887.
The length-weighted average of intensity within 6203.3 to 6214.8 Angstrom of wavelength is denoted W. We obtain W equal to 6.95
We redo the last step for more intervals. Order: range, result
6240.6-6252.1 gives 6.26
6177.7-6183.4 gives 6.52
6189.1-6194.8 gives 6.74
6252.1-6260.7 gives 6.21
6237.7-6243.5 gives 6.44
